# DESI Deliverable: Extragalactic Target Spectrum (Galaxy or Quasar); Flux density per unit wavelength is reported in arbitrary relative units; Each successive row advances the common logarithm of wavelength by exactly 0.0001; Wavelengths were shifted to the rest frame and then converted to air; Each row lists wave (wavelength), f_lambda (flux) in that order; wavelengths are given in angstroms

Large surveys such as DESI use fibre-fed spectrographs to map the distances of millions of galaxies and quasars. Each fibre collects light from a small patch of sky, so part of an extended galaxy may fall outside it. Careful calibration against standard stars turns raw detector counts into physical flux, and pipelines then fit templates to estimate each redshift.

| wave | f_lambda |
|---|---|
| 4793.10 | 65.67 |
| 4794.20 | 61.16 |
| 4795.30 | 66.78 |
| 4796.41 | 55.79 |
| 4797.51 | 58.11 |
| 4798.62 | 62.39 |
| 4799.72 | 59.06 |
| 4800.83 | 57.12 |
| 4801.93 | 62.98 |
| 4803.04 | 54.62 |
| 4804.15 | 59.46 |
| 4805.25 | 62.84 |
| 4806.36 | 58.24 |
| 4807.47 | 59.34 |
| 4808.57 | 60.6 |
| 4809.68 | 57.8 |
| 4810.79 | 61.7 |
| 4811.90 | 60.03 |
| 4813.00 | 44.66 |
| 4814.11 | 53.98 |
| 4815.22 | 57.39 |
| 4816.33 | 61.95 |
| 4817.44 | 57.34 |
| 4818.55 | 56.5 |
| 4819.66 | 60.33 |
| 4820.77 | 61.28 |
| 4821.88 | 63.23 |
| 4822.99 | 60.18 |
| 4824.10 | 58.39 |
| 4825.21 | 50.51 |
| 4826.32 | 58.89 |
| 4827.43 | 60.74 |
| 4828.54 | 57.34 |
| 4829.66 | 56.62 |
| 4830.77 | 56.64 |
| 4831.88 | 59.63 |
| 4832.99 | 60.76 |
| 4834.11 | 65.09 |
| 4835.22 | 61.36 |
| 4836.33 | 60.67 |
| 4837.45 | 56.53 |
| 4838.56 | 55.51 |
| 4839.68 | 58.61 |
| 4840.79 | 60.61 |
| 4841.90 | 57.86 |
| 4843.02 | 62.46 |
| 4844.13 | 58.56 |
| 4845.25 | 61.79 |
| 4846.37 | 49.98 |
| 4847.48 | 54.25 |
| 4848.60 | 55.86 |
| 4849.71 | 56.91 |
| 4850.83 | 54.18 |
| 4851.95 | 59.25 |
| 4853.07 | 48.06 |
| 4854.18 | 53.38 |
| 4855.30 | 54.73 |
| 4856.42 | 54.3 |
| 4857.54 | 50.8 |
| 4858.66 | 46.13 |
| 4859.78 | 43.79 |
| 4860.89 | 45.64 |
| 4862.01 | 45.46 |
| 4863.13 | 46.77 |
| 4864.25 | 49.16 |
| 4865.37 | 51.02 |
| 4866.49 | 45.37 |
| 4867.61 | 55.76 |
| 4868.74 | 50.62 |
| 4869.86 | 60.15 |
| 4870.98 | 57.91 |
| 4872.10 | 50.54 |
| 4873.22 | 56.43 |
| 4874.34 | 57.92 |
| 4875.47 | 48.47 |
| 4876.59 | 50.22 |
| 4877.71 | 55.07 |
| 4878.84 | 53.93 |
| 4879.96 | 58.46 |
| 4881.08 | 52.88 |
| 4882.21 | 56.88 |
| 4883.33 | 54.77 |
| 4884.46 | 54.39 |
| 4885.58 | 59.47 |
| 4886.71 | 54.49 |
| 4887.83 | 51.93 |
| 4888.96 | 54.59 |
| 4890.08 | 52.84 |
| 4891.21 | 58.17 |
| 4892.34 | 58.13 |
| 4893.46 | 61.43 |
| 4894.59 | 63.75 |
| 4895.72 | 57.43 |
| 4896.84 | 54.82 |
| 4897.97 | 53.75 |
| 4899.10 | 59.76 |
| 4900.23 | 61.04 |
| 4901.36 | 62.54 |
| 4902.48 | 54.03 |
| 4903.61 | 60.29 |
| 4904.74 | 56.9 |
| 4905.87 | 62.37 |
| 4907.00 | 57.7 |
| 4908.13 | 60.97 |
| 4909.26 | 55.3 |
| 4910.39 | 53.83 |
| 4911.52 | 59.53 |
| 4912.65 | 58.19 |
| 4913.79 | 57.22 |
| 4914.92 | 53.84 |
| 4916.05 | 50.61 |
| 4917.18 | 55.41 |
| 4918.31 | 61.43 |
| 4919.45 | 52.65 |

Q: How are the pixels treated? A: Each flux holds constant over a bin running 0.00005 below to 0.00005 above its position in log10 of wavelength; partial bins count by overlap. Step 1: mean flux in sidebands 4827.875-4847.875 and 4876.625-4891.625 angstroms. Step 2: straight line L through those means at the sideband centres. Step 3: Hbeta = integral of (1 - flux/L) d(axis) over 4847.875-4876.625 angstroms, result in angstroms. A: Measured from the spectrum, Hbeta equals 2.4 angstroms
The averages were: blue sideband 58.6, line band 51.9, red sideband 55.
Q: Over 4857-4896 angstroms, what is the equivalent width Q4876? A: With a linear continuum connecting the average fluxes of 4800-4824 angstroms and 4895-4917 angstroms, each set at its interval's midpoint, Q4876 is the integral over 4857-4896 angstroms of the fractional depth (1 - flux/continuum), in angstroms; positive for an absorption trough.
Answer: 2.93 angstroms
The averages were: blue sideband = 58.6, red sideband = 57.4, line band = 53.4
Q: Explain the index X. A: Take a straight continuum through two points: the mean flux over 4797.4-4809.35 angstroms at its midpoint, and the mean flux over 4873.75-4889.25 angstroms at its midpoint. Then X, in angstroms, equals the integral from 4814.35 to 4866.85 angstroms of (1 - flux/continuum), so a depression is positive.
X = 1.3 angstroms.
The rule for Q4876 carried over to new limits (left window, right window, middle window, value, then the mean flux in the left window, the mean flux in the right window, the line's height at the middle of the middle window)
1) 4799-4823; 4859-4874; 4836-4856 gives -1.07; 58.7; 50.7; 53.7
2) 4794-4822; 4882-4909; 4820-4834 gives -0.07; 58.9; 57.6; 58.6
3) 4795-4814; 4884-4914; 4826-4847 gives -0.21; 58.7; 57.6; 58.3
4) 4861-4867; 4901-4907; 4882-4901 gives -0.54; 47.4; 59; 55.4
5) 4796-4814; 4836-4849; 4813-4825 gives -0.01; 58.3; 57.7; 58.1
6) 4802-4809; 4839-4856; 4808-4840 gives -0.19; 59.4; 56.4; 58.1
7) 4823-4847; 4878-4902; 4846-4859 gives 1.05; 58.5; 56.9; 58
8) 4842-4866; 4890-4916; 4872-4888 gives 0.25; 52.6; 57.9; 55.4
